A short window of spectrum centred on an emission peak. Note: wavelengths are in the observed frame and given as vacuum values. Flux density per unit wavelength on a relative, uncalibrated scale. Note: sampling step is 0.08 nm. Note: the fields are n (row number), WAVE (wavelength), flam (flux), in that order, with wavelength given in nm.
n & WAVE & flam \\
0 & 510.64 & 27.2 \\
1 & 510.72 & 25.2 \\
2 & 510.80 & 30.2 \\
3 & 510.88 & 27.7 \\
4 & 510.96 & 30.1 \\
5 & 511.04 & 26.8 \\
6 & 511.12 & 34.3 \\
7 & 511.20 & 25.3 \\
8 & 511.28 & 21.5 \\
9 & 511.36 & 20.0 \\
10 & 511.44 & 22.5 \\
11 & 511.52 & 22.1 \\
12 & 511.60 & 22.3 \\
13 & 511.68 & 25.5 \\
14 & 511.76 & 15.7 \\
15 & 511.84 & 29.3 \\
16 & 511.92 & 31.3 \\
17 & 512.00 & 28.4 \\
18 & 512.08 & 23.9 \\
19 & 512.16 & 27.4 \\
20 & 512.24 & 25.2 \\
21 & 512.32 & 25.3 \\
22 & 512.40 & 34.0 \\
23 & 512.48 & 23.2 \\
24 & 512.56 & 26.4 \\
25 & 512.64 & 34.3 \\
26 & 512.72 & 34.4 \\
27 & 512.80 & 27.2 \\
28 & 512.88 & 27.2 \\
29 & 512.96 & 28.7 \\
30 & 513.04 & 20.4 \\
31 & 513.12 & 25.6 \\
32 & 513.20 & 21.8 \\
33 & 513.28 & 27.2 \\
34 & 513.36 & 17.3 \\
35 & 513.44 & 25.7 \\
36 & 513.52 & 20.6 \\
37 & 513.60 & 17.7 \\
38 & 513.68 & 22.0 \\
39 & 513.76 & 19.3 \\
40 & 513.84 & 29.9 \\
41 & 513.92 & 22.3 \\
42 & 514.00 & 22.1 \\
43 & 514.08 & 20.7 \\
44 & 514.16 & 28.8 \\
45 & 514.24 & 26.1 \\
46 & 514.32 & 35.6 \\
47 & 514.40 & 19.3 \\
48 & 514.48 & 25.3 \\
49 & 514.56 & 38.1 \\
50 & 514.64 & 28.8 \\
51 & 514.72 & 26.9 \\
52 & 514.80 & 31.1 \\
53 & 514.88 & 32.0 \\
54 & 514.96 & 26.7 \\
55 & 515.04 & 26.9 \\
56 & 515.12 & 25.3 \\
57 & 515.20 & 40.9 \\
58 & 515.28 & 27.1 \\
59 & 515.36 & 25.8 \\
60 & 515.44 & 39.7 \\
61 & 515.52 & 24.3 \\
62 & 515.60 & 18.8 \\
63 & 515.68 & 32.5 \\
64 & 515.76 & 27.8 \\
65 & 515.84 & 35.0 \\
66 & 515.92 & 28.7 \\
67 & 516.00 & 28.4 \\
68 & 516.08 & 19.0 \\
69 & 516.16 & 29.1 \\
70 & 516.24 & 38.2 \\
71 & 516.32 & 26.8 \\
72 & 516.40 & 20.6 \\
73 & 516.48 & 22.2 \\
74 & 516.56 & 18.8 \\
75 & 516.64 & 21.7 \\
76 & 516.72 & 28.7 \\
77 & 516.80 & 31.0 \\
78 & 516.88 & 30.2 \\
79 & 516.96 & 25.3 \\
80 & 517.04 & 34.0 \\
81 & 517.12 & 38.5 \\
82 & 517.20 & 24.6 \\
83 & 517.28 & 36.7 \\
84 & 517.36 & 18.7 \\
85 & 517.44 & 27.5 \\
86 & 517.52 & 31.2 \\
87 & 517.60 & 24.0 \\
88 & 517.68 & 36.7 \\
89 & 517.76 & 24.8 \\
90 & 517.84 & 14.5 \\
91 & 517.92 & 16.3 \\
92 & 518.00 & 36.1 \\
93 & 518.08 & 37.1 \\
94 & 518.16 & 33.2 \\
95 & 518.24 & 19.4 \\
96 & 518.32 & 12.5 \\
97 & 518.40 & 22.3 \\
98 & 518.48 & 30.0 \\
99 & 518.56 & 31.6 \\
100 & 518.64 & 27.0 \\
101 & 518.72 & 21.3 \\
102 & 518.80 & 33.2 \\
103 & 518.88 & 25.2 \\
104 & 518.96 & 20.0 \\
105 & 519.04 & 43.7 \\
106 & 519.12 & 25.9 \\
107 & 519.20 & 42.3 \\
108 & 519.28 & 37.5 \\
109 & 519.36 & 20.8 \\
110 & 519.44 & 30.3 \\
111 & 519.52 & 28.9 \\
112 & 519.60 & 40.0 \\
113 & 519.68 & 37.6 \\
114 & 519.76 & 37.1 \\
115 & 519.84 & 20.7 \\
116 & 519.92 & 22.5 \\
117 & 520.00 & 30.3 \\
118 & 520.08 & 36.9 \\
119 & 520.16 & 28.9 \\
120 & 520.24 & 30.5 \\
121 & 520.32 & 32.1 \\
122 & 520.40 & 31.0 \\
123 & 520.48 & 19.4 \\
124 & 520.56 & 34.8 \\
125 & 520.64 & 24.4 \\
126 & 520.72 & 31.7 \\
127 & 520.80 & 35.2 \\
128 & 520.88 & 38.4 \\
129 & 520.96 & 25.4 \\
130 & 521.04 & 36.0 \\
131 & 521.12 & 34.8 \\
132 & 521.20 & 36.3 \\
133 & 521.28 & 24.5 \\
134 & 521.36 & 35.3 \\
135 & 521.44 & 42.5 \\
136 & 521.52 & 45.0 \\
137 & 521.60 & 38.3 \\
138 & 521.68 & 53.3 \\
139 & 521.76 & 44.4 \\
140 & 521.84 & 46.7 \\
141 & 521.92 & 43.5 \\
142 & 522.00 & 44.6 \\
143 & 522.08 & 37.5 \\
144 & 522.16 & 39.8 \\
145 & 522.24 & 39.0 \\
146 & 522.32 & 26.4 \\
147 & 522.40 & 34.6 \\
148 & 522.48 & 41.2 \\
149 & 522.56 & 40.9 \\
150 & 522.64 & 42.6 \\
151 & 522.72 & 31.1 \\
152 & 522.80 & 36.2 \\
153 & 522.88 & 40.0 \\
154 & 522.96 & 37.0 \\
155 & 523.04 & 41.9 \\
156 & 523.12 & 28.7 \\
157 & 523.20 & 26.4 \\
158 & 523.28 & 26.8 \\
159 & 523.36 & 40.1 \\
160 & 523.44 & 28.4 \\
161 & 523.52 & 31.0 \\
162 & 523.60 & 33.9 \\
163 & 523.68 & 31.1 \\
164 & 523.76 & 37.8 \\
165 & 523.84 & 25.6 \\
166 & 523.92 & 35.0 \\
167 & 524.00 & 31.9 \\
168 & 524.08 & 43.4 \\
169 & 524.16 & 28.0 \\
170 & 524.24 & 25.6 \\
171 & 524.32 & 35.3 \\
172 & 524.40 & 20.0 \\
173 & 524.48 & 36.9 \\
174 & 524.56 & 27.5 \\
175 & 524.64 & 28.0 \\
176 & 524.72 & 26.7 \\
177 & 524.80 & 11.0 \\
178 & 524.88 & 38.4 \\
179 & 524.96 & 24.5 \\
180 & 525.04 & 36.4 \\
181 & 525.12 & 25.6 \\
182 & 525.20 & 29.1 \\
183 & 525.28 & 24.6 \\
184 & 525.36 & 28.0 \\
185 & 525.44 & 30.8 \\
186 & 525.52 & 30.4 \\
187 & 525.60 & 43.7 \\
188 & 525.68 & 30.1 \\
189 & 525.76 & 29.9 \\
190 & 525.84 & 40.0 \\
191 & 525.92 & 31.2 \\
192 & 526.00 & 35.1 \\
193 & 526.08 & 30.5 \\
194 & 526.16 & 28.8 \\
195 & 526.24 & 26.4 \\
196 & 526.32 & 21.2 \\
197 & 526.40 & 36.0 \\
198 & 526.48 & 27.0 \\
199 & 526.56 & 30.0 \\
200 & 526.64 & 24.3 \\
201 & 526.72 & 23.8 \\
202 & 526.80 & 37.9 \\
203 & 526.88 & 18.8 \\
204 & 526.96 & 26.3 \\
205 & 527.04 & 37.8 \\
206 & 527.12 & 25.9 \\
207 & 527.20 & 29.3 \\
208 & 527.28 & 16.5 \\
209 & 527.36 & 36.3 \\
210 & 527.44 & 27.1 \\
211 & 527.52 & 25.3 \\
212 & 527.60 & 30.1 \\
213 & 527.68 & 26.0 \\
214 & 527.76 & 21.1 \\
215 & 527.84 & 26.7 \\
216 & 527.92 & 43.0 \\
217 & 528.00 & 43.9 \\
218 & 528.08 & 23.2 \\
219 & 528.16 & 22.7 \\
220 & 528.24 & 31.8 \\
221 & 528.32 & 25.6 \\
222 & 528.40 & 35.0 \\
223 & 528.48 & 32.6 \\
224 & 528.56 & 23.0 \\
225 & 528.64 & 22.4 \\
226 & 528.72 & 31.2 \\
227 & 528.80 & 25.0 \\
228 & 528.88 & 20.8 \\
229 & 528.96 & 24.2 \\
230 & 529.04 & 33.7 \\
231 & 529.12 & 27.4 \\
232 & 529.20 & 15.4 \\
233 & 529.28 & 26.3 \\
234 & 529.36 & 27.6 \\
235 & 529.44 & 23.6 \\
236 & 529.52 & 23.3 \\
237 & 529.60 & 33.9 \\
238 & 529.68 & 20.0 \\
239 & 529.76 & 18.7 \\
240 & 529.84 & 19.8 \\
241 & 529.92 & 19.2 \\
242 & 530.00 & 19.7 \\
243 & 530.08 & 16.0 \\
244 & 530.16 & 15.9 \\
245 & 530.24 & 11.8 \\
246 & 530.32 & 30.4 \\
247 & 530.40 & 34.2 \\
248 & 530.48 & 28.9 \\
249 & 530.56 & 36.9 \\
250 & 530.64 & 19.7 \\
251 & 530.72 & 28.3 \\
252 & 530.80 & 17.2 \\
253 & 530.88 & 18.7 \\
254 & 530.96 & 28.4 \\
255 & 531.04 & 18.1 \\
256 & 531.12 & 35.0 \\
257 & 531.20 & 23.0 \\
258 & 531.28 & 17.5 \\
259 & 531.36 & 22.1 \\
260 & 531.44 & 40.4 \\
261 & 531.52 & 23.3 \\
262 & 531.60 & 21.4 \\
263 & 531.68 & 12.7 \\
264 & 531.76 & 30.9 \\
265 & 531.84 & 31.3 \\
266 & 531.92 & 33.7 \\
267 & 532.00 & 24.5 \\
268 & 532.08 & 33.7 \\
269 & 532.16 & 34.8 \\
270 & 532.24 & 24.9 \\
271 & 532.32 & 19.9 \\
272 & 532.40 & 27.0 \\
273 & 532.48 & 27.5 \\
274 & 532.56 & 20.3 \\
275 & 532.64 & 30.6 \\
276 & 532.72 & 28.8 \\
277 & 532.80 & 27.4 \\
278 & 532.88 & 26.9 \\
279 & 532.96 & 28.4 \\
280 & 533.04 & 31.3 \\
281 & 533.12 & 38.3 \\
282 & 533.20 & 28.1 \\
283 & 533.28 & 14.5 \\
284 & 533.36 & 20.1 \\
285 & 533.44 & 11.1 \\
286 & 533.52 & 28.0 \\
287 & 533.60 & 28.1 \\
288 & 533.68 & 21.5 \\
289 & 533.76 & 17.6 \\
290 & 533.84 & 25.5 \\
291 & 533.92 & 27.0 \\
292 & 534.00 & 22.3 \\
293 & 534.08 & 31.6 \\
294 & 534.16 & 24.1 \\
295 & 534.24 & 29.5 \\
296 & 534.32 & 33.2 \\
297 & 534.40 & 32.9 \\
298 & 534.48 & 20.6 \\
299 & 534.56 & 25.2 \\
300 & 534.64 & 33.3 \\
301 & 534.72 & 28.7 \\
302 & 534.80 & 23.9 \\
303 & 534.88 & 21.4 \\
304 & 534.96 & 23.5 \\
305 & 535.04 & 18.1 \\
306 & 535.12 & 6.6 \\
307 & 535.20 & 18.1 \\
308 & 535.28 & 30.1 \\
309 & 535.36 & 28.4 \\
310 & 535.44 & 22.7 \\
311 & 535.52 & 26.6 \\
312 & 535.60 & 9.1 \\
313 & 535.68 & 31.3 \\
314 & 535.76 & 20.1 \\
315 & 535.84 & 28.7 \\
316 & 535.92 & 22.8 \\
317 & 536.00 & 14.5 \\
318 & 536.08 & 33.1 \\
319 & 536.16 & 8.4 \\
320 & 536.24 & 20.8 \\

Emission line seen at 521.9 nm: C III]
